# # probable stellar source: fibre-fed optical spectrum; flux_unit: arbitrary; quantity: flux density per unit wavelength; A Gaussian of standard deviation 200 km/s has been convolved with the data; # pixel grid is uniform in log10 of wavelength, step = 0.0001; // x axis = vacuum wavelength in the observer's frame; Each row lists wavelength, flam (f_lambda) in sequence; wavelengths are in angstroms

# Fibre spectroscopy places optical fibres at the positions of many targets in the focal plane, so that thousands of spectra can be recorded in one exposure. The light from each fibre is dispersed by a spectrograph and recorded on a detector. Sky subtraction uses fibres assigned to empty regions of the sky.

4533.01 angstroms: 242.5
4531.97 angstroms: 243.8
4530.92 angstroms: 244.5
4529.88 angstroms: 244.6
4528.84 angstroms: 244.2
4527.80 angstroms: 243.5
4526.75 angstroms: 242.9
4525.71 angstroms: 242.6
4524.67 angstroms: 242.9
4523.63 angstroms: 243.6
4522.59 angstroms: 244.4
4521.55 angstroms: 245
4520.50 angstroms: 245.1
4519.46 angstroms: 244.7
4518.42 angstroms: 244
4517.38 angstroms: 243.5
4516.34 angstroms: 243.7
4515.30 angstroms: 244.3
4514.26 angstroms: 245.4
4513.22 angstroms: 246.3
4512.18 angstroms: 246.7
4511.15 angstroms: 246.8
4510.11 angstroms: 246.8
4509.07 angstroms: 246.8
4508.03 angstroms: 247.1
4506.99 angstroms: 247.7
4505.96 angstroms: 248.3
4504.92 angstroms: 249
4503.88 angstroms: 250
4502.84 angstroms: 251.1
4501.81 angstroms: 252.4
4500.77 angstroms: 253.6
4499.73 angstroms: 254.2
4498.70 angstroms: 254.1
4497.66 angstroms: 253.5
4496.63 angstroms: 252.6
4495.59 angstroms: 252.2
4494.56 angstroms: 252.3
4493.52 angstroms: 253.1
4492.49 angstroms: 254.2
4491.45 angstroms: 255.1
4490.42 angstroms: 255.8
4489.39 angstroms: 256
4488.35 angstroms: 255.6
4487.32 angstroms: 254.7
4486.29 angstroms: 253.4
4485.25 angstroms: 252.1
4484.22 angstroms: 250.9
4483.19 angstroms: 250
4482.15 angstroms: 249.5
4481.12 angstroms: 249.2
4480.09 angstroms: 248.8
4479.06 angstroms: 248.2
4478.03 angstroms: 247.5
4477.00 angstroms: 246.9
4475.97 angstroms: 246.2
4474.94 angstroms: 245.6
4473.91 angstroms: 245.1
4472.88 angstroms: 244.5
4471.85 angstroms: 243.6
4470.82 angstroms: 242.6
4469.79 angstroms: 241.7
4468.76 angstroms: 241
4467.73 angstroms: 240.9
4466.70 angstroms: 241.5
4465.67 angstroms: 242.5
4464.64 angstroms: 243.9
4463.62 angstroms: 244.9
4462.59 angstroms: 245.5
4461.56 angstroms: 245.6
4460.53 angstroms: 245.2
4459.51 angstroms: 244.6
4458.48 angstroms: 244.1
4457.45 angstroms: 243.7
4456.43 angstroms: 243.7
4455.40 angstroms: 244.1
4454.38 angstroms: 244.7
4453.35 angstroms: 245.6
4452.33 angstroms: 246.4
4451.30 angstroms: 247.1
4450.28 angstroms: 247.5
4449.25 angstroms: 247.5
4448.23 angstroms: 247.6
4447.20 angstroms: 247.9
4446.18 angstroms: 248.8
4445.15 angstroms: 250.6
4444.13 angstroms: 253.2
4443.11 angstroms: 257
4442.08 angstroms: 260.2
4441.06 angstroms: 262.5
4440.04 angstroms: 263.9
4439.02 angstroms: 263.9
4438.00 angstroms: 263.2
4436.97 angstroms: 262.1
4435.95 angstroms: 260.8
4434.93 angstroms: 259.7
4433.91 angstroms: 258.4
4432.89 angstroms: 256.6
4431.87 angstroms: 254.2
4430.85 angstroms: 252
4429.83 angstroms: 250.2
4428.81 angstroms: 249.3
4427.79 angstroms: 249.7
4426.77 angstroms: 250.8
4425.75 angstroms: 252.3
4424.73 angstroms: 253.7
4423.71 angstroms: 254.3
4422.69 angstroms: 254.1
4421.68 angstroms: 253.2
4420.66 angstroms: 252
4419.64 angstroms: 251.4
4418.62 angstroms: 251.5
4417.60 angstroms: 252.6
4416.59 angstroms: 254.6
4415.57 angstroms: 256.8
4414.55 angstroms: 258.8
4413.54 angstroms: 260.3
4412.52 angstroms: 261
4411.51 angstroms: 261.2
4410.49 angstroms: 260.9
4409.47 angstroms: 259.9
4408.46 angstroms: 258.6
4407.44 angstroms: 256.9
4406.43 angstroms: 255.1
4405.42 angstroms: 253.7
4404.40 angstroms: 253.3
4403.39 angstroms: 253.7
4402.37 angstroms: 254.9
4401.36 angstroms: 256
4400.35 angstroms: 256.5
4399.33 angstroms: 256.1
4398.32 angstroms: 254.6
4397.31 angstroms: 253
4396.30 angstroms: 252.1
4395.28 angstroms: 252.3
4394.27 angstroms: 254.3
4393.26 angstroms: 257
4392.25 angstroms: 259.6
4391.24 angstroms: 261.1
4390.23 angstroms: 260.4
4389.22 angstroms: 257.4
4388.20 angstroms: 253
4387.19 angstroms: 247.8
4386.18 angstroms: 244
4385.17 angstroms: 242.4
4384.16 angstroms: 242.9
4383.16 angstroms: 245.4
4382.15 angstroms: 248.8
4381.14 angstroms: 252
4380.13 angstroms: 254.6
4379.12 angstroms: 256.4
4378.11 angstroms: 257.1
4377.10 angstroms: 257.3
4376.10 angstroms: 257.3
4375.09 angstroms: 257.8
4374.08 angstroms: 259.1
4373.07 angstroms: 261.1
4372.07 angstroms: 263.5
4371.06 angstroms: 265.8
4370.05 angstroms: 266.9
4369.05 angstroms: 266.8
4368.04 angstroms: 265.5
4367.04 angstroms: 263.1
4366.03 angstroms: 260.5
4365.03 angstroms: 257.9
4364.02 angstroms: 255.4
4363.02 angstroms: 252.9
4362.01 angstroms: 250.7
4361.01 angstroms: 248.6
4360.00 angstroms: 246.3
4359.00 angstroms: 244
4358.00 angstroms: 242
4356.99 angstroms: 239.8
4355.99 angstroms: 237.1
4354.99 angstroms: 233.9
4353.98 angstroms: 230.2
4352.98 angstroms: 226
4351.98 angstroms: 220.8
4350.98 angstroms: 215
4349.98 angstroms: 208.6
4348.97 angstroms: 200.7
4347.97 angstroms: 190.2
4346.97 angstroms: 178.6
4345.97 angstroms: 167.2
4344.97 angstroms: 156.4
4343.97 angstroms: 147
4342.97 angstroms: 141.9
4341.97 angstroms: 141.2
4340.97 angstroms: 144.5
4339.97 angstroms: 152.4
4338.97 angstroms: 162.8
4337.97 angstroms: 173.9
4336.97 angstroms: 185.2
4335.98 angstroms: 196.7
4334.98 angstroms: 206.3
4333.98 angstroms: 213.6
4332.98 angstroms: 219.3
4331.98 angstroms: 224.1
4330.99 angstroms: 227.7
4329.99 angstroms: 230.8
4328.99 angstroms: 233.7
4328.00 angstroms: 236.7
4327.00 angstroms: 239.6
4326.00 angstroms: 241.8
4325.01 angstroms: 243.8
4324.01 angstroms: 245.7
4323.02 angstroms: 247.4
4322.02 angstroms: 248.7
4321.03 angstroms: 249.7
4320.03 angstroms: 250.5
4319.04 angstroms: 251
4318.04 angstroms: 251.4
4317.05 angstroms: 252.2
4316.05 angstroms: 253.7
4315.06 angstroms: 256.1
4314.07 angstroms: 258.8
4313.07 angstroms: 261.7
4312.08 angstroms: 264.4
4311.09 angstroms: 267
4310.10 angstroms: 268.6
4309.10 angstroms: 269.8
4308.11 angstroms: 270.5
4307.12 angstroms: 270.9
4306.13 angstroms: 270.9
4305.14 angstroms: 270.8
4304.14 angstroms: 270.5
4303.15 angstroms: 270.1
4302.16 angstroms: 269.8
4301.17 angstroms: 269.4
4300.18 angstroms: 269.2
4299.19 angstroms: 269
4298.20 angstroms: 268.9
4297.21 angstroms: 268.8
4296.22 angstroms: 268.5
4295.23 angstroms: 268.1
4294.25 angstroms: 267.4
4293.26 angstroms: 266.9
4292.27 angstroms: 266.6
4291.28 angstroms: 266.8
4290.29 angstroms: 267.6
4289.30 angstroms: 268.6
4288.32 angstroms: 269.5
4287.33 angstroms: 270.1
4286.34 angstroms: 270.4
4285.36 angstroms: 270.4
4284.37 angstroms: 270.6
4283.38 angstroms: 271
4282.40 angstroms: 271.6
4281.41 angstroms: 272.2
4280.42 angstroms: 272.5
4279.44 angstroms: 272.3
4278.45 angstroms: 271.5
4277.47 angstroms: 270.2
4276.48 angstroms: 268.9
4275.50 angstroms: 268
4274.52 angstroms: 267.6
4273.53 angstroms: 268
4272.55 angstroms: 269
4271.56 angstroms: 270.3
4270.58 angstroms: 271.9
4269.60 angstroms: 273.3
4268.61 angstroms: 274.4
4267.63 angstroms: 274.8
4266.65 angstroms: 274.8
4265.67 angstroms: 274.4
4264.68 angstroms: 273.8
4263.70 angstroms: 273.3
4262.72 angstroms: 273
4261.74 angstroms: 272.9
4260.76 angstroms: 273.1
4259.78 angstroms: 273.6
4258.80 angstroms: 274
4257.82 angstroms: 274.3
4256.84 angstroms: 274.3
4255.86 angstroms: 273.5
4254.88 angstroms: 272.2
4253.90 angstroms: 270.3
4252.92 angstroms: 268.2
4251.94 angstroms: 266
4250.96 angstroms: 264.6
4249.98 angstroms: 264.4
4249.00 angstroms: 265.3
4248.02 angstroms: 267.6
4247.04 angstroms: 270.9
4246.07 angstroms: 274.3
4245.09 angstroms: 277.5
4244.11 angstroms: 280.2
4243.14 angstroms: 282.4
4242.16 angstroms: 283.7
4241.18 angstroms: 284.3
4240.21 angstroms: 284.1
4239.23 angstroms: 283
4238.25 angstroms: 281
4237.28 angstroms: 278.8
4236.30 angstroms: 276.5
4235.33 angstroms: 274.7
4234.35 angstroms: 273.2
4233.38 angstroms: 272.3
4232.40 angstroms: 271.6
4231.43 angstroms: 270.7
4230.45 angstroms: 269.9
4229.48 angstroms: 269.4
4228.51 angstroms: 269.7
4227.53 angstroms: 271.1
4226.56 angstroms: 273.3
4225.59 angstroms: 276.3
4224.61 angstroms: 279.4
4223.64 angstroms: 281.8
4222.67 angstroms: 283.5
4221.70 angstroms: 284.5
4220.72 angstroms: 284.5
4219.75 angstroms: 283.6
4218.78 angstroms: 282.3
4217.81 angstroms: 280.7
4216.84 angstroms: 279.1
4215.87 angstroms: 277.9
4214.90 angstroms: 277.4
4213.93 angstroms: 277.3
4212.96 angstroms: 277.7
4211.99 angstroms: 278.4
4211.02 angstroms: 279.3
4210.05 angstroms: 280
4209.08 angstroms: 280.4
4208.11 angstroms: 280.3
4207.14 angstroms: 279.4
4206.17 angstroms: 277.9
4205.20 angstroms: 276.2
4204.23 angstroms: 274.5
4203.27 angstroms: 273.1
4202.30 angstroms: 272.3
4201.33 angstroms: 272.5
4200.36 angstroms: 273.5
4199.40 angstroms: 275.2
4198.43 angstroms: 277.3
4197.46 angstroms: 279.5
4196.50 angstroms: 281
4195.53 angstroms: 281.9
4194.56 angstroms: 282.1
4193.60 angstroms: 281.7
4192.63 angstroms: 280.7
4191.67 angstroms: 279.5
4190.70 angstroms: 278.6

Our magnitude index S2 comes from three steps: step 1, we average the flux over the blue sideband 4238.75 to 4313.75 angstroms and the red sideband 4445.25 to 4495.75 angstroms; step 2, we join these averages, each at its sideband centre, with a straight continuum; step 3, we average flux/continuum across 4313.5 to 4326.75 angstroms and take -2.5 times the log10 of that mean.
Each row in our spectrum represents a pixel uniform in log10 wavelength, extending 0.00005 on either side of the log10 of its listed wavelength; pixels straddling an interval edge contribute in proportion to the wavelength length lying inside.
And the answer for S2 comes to 0.067 mag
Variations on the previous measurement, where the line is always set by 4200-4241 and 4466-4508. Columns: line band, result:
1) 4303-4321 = 0.02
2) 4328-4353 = 0.36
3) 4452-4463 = 0.03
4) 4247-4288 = 0.01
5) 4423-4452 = 0.00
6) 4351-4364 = 0.10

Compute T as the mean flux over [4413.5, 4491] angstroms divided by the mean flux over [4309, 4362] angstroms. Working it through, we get 1.13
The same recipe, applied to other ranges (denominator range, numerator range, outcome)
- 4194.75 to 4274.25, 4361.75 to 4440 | 0.93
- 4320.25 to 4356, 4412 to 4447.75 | 1.24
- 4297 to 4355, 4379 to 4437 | 1.11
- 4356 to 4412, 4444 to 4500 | 0.97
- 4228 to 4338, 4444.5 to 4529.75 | 0.94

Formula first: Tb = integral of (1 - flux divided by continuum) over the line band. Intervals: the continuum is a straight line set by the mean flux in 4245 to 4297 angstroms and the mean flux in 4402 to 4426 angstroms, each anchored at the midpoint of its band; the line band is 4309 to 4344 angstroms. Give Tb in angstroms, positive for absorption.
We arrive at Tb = 5.4 angstroms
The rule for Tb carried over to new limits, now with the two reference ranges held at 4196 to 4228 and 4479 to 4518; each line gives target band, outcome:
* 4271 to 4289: 0.1 angstroms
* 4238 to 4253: 0.0 angstroms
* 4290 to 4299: 0.1 angstroms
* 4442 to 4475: 1.1 angstroms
